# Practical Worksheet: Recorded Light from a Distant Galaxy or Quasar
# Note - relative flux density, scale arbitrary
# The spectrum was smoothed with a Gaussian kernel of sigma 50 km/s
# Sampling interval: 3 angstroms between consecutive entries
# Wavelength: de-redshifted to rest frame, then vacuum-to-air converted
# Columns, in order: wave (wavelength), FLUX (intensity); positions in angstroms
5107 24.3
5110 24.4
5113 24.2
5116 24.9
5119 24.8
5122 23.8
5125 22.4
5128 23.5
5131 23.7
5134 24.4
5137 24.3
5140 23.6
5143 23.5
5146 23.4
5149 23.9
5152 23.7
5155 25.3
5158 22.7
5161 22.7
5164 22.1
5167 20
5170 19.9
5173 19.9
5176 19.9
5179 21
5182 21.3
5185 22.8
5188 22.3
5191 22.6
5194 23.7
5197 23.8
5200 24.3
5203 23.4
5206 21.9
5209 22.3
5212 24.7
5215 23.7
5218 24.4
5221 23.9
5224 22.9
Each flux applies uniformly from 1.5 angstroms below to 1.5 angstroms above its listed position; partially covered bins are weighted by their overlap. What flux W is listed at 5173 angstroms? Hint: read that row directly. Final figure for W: 19.9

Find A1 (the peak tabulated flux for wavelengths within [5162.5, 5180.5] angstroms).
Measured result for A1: 22.1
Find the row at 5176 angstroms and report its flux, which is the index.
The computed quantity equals 19.9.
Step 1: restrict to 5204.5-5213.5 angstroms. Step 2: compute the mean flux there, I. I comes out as 23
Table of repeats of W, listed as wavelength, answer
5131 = 23.7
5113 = 24.2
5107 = 24.3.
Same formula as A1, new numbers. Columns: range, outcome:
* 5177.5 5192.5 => 22.8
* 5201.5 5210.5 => 23.4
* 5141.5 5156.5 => 25.3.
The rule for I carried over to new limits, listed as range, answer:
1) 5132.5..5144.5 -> 23.9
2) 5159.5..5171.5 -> 21.2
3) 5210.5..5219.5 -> 24.3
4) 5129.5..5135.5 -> 24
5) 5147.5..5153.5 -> 23.8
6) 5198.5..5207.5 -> 23.2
